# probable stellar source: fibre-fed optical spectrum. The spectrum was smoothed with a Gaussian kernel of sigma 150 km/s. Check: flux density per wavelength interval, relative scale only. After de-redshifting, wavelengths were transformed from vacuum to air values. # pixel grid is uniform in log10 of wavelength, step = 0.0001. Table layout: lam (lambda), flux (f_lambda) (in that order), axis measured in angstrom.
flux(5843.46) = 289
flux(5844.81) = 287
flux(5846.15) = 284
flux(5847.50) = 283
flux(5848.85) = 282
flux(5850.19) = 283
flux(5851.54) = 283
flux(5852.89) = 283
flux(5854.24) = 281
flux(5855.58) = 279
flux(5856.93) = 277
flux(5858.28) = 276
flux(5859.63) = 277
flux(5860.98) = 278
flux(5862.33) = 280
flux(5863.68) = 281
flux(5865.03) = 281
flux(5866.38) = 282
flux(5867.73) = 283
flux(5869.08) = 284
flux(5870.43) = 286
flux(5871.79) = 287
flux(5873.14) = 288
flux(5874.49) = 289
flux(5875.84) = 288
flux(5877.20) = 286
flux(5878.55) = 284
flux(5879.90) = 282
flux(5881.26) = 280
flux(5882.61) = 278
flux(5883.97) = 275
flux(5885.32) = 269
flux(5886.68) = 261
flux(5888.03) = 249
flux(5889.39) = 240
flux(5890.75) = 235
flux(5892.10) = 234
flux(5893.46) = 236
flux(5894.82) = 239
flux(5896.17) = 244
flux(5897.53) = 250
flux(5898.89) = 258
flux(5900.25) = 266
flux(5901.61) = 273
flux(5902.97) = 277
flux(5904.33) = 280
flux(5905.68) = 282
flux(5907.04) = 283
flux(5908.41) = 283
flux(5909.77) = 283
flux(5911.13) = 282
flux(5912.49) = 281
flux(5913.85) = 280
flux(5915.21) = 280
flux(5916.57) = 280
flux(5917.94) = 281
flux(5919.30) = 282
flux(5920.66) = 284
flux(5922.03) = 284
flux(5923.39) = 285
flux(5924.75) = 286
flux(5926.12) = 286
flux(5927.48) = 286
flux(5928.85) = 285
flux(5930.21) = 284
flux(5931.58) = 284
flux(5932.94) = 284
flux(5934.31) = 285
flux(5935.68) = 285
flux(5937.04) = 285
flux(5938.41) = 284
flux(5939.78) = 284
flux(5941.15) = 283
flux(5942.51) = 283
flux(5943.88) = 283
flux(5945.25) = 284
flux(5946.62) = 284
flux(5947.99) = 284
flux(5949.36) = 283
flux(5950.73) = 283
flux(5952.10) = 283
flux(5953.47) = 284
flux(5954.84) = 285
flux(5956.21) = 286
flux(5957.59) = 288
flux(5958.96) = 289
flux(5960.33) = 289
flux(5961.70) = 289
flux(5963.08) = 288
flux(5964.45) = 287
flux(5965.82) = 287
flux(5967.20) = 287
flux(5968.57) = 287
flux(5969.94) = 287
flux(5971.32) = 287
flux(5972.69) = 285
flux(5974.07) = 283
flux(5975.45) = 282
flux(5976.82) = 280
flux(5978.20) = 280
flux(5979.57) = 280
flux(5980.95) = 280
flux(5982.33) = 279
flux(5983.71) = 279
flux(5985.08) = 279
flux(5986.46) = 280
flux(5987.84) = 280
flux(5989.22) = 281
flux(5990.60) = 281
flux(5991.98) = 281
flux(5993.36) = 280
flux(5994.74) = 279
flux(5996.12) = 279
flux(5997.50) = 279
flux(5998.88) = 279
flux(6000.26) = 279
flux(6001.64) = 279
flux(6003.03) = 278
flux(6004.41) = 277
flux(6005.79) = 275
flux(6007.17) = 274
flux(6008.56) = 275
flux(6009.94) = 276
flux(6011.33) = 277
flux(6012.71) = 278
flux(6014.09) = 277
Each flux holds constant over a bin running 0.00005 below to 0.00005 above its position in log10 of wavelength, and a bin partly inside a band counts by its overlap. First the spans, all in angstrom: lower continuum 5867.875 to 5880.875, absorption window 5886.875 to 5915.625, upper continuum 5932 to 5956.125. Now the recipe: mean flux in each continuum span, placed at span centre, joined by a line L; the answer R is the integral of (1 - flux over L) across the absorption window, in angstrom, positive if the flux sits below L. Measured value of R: 2.2 angstrom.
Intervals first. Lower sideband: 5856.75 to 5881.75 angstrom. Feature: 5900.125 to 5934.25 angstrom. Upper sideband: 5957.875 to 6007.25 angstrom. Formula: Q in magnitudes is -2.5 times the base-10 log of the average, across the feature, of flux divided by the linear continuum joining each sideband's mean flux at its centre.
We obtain 0.00 mag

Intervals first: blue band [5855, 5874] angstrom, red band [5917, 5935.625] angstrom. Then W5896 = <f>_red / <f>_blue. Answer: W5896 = 1.01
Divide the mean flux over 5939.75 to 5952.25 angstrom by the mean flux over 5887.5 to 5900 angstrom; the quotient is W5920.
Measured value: 1.16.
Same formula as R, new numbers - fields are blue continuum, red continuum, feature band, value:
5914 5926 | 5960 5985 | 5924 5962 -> -0.2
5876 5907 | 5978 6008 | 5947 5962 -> -0.7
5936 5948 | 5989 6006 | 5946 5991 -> -0.4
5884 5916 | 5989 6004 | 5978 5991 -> -0.1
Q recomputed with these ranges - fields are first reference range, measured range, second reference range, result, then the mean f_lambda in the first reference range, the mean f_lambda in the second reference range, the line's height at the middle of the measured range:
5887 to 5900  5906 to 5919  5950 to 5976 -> -0.10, 244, 286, 256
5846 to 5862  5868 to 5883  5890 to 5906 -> -0.07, 280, 256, 268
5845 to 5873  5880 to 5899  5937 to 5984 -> 0.12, 282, 284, 282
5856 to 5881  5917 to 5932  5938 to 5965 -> 0.00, 283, 285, 284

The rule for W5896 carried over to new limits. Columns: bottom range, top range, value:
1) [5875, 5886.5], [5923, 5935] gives 1.02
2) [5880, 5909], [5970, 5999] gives 1.07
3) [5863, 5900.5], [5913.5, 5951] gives 1.06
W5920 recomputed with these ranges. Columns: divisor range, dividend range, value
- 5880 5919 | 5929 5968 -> 1.07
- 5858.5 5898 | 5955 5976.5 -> 1.06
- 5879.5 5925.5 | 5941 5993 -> 1.05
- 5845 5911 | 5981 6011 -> 1.02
